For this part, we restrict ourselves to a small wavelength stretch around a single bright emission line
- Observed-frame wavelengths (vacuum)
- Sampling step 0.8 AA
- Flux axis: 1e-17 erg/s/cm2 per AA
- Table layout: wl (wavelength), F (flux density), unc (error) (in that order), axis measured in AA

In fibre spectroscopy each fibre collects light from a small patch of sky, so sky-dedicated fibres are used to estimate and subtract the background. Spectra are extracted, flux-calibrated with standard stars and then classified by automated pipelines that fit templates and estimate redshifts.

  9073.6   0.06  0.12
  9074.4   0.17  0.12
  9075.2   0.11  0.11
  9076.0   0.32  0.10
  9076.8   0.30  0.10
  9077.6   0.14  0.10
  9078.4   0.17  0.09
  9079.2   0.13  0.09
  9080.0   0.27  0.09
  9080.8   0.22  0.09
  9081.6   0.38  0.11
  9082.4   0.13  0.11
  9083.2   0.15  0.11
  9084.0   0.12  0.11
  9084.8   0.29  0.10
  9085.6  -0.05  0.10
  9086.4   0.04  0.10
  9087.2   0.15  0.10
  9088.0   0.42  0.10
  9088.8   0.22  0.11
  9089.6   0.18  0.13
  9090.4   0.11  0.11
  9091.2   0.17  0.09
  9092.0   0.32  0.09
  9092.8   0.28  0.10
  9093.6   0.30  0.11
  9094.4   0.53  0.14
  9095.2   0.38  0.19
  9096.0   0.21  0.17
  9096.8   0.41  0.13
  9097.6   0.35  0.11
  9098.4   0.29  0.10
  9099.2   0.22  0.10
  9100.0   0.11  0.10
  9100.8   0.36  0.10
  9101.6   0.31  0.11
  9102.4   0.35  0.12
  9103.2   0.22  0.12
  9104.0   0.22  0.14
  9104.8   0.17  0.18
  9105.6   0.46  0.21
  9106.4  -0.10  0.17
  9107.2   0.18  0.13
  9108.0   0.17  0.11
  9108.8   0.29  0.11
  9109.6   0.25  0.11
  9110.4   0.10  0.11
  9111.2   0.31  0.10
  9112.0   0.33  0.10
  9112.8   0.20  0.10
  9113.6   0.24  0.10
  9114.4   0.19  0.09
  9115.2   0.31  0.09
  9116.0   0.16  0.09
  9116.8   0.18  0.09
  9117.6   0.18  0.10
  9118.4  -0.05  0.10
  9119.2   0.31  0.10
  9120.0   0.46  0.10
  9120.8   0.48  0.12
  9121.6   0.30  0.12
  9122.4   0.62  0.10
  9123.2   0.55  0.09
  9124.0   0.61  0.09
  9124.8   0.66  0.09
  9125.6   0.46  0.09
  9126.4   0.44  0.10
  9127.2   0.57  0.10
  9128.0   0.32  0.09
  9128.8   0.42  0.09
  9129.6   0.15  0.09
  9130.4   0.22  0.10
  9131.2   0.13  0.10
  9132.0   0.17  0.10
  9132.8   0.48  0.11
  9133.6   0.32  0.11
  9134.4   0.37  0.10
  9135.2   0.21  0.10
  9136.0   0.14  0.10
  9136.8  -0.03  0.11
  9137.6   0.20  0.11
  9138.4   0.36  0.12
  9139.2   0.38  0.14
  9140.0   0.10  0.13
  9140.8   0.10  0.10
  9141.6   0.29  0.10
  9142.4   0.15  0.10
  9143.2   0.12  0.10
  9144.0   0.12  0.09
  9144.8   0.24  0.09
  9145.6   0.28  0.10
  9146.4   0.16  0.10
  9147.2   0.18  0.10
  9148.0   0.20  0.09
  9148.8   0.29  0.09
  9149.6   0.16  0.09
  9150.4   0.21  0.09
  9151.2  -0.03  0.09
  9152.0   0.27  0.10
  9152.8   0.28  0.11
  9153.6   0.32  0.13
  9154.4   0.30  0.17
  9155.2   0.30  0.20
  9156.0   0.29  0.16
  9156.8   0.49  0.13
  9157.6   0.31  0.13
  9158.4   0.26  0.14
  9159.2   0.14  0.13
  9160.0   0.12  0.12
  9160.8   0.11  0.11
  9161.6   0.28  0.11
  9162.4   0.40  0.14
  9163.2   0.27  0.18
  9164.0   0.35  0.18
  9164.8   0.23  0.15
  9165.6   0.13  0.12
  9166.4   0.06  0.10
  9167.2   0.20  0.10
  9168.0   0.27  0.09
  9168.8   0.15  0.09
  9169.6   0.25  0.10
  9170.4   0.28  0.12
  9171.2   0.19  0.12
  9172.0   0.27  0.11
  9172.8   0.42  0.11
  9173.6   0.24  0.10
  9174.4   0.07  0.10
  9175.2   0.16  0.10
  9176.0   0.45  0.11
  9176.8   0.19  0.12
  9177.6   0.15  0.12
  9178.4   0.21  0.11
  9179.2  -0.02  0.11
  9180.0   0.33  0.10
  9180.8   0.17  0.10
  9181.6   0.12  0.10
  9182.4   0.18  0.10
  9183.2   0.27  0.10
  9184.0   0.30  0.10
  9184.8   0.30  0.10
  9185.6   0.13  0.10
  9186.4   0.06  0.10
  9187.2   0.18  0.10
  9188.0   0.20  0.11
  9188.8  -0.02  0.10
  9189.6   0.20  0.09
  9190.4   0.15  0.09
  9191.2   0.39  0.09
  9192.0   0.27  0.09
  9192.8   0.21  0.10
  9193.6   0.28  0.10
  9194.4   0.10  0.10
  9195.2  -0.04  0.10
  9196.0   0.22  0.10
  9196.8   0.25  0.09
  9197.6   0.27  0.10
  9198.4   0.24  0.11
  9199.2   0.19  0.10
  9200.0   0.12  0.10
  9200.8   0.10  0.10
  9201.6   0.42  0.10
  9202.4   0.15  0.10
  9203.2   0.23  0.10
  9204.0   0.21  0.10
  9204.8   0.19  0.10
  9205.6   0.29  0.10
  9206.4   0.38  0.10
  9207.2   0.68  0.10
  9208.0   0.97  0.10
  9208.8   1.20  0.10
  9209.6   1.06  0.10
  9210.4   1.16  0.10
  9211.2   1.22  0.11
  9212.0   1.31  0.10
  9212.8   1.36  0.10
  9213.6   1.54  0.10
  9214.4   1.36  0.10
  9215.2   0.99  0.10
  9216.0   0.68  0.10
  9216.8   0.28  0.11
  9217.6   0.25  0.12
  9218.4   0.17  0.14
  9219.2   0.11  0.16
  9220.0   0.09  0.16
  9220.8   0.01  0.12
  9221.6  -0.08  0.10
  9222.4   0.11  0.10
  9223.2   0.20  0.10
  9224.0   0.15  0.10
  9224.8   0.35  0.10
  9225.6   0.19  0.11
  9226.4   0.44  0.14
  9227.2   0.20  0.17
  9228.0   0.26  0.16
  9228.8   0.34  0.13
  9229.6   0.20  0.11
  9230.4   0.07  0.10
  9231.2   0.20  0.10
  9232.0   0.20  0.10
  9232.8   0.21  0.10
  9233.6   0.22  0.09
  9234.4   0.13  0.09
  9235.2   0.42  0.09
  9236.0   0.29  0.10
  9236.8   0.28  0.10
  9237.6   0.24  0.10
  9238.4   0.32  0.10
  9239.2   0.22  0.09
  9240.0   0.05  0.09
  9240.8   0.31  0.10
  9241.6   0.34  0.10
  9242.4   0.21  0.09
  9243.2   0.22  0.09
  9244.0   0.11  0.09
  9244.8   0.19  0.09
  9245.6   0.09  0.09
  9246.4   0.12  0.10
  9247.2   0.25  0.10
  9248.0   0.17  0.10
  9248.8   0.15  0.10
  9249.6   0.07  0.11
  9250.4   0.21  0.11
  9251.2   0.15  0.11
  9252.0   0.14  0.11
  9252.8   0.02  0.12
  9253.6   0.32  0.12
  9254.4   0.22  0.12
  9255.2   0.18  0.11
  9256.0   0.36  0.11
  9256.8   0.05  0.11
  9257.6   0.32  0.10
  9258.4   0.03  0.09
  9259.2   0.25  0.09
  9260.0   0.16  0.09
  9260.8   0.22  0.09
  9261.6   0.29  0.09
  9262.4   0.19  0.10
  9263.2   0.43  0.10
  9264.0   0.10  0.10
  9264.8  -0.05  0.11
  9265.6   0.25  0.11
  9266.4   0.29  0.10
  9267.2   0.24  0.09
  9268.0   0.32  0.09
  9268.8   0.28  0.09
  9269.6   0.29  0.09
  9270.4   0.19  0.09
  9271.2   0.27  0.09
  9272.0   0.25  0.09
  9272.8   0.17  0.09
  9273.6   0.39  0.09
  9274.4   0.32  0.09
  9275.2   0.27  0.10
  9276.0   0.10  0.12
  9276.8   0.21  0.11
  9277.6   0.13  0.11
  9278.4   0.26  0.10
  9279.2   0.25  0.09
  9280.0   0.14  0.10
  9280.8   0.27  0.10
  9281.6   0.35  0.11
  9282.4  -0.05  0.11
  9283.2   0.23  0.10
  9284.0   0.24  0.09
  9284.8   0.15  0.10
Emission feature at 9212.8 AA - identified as [O III] 5007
